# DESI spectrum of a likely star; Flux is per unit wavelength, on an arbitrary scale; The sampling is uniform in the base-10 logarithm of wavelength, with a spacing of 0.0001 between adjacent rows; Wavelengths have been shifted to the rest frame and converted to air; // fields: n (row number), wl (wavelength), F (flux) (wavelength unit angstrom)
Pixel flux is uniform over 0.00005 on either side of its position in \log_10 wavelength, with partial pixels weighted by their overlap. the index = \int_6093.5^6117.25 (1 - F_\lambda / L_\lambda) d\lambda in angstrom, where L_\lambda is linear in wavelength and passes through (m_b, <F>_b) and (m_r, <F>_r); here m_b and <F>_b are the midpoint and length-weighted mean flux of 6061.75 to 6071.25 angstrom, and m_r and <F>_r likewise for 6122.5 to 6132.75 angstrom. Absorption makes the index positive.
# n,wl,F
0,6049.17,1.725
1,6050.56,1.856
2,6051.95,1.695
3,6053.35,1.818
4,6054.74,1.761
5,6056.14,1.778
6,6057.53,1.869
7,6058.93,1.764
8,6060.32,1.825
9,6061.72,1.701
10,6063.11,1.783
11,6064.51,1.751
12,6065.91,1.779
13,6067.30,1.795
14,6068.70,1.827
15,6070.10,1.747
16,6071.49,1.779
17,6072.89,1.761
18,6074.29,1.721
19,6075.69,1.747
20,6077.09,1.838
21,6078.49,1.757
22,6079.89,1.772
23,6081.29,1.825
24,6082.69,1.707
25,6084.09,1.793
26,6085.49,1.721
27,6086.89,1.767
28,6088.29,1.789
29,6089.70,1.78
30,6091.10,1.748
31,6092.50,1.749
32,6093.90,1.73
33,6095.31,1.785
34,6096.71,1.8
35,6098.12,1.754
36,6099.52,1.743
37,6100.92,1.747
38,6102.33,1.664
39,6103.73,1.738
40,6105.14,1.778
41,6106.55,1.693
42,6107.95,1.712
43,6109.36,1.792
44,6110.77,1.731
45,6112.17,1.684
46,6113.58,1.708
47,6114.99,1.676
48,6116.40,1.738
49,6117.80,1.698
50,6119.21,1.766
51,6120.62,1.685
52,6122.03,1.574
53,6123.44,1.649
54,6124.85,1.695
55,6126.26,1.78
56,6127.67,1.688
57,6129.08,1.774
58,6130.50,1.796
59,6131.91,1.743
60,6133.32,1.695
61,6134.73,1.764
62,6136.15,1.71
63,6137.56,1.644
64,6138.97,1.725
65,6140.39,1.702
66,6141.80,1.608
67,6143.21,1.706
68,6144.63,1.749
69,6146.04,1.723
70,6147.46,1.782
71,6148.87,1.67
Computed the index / 0.2 angstrom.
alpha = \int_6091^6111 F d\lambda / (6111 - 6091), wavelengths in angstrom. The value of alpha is 1.74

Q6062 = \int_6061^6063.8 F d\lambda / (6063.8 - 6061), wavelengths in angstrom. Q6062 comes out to 1.74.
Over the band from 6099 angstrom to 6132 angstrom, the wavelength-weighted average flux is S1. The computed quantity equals 1.72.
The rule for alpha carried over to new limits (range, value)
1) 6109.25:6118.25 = 1.72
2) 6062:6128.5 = 1.74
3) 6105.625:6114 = 1.72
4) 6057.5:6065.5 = 1.77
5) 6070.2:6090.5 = 1.77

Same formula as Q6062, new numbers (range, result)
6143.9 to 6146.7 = 1.74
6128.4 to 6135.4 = 1.75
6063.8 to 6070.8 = 1.78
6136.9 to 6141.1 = 1.69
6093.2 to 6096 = 1.75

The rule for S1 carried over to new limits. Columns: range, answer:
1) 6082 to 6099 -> 1.76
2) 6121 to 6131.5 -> 1.71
